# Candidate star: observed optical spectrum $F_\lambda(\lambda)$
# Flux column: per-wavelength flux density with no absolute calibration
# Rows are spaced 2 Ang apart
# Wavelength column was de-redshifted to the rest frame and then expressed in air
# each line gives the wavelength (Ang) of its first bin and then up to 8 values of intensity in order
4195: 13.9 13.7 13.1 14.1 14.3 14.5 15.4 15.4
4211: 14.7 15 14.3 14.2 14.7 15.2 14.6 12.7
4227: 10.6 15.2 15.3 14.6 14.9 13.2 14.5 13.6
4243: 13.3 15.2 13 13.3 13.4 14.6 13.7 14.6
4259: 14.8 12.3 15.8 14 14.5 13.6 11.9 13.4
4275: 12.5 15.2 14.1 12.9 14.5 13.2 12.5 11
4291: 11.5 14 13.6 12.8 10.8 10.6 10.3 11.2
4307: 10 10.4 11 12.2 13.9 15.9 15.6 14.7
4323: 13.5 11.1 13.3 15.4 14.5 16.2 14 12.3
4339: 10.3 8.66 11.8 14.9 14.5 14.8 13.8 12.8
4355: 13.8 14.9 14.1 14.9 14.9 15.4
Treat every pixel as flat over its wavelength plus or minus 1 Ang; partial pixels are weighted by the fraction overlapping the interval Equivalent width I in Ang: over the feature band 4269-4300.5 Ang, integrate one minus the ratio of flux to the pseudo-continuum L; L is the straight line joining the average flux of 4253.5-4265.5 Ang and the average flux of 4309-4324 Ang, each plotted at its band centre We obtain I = 2.3 Ang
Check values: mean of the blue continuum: 14.2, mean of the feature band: 12.9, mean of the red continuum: 13.6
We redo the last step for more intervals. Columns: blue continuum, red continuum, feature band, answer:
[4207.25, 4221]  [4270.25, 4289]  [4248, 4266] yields -0.4 Ang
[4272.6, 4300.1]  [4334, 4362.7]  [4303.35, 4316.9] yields 1.5 Ang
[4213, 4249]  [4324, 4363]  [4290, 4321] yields 3.1 Ang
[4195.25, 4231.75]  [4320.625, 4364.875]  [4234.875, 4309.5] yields 4.6 Ang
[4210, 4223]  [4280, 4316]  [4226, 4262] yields -0.3 Ang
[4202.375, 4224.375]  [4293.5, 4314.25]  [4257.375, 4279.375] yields -2.0 Ang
